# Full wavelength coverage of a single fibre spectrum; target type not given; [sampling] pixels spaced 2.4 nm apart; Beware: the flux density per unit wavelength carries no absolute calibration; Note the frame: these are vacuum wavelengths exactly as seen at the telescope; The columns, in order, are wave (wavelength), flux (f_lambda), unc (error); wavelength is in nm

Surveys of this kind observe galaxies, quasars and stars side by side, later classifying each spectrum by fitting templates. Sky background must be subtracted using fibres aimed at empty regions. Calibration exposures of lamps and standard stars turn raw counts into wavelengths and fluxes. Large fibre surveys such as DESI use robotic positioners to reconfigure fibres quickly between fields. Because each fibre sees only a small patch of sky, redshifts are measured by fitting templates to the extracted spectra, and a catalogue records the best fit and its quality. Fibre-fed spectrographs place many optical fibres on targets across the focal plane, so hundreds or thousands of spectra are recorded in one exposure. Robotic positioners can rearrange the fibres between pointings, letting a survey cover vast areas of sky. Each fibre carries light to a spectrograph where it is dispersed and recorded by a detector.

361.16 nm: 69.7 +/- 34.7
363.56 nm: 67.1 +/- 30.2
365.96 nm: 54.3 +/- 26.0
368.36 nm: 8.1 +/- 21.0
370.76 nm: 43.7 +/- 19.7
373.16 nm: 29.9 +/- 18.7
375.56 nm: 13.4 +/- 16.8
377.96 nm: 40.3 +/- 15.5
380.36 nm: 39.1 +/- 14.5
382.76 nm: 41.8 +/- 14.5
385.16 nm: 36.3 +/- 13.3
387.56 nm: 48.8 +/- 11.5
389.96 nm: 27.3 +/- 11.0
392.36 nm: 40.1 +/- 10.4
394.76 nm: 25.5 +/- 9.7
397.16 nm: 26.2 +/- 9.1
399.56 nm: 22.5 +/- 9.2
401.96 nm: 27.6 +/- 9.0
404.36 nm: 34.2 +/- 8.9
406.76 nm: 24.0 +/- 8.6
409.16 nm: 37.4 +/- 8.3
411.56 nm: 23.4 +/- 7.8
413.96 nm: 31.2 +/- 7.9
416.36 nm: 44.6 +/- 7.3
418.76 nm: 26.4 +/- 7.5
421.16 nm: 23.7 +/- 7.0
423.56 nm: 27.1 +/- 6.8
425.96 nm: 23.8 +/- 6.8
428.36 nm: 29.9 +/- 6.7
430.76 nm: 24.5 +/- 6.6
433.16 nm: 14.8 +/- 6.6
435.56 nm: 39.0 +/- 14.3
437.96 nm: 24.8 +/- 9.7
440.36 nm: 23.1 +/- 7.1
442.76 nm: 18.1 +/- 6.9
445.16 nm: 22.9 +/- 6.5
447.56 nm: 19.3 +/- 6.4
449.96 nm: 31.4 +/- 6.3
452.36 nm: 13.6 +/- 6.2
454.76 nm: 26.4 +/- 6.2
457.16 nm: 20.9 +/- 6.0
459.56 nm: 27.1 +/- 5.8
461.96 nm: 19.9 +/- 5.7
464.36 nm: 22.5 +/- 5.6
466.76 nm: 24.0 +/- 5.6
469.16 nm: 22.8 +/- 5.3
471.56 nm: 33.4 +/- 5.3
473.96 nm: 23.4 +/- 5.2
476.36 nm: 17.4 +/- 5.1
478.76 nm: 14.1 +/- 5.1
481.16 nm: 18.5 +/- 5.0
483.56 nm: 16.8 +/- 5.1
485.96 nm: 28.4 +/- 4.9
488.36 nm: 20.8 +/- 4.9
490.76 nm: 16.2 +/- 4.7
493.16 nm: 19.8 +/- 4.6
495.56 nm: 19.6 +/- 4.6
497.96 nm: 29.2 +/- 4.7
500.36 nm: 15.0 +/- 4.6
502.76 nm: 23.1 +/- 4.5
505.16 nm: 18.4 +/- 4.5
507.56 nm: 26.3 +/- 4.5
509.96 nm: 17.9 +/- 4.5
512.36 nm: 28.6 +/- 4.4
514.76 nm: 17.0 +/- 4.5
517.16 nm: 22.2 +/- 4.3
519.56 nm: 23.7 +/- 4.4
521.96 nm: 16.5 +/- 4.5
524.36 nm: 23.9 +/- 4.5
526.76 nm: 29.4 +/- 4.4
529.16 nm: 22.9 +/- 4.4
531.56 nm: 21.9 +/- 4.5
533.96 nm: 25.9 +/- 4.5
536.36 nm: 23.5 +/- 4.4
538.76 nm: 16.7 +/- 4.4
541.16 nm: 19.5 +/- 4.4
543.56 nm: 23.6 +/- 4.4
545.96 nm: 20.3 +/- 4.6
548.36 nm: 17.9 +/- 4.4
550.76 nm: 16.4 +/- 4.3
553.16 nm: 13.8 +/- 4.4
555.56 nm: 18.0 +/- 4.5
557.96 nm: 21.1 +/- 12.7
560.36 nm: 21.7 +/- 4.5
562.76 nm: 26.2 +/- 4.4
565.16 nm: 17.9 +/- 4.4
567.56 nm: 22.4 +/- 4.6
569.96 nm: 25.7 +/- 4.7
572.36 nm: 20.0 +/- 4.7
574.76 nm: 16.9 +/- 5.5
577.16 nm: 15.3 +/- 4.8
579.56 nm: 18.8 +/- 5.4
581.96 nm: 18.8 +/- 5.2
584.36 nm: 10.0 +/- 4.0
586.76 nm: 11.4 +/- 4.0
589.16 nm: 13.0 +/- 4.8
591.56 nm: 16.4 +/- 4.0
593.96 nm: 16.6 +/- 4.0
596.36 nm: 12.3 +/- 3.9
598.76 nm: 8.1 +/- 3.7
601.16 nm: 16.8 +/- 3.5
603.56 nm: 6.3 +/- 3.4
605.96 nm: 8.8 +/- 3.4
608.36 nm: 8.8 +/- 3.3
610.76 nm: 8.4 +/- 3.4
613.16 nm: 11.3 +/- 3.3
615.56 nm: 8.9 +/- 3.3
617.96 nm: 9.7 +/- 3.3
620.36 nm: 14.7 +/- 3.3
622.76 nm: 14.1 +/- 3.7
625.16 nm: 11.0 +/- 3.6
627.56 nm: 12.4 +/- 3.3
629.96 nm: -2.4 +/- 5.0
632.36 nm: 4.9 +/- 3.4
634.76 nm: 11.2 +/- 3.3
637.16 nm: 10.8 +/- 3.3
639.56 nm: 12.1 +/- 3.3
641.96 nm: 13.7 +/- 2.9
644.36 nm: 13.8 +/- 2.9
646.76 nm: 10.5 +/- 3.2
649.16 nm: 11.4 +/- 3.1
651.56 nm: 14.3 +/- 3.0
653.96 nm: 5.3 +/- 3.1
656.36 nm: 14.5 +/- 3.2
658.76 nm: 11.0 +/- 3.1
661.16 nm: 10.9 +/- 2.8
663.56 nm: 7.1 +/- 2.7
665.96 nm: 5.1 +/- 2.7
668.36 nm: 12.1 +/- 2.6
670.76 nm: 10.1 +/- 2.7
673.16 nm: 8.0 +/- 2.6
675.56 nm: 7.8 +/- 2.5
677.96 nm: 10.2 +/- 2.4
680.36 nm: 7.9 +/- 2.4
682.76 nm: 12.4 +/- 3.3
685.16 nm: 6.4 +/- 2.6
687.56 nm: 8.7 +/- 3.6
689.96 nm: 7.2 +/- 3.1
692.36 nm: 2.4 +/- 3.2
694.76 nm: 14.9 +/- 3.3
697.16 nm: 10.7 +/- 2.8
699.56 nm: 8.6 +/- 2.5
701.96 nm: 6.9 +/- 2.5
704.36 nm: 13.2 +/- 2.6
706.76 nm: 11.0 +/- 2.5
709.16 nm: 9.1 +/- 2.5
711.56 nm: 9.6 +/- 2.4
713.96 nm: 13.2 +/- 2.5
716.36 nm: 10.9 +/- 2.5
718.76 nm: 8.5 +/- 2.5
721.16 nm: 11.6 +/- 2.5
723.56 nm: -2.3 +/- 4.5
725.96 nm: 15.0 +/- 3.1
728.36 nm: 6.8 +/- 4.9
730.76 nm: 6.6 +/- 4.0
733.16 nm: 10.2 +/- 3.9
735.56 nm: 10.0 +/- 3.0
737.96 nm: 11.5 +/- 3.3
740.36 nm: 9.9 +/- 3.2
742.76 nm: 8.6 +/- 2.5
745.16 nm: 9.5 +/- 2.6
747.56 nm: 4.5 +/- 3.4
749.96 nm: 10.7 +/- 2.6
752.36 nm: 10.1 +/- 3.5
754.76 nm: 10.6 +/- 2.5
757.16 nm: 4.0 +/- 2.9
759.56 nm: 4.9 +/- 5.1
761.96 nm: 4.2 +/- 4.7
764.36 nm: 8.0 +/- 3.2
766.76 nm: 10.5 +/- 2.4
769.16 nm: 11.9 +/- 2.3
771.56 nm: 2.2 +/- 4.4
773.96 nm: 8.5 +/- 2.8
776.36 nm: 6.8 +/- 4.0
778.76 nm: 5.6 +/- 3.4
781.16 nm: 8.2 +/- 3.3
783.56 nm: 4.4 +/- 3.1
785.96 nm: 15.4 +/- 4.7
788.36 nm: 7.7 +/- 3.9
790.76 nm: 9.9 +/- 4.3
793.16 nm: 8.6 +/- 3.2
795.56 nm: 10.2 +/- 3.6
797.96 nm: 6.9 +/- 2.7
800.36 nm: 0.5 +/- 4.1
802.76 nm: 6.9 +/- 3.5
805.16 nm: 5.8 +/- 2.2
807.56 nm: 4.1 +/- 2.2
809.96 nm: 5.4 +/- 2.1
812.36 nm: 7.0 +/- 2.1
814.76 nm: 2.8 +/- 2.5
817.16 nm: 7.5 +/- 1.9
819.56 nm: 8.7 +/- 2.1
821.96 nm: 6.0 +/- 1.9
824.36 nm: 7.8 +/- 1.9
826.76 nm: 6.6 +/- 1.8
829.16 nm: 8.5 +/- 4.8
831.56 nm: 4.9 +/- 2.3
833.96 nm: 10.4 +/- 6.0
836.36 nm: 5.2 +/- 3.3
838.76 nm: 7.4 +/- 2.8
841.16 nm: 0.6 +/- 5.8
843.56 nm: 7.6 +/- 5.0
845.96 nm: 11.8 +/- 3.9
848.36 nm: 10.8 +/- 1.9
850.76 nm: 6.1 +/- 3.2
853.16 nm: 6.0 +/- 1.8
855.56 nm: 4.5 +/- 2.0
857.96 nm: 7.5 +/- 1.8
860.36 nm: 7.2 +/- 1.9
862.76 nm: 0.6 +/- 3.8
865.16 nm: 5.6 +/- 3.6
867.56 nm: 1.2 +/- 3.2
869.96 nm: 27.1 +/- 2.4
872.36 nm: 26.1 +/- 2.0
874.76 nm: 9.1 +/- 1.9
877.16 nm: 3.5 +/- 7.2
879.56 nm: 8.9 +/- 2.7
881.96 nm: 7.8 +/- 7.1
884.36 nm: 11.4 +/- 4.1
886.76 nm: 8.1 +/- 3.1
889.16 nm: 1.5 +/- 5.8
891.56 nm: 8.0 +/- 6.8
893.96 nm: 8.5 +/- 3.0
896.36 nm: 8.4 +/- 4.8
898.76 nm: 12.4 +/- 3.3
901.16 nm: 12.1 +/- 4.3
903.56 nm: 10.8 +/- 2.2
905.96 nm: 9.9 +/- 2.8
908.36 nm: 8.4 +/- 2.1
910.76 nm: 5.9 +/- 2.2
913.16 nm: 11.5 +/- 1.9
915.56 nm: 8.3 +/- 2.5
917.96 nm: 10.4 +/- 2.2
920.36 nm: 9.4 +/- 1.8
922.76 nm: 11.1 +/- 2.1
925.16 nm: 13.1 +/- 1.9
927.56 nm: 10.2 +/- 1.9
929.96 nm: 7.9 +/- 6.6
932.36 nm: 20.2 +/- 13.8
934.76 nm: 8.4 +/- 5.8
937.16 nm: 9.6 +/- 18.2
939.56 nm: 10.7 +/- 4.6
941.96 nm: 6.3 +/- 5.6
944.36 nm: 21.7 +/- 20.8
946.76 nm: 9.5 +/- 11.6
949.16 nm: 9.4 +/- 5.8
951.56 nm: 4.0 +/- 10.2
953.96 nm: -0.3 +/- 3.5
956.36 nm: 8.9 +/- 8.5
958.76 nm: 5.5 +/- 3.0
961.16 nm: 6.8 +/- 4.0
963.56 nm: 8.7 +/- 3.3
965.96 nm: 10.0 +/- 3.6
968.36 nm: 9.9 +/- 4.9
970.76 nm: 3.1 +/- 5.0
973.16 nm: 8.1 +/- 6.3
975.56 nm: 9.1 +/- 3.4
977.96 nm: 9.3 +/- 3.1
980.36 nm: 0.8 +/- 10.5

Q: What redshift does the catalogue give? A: 1.34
